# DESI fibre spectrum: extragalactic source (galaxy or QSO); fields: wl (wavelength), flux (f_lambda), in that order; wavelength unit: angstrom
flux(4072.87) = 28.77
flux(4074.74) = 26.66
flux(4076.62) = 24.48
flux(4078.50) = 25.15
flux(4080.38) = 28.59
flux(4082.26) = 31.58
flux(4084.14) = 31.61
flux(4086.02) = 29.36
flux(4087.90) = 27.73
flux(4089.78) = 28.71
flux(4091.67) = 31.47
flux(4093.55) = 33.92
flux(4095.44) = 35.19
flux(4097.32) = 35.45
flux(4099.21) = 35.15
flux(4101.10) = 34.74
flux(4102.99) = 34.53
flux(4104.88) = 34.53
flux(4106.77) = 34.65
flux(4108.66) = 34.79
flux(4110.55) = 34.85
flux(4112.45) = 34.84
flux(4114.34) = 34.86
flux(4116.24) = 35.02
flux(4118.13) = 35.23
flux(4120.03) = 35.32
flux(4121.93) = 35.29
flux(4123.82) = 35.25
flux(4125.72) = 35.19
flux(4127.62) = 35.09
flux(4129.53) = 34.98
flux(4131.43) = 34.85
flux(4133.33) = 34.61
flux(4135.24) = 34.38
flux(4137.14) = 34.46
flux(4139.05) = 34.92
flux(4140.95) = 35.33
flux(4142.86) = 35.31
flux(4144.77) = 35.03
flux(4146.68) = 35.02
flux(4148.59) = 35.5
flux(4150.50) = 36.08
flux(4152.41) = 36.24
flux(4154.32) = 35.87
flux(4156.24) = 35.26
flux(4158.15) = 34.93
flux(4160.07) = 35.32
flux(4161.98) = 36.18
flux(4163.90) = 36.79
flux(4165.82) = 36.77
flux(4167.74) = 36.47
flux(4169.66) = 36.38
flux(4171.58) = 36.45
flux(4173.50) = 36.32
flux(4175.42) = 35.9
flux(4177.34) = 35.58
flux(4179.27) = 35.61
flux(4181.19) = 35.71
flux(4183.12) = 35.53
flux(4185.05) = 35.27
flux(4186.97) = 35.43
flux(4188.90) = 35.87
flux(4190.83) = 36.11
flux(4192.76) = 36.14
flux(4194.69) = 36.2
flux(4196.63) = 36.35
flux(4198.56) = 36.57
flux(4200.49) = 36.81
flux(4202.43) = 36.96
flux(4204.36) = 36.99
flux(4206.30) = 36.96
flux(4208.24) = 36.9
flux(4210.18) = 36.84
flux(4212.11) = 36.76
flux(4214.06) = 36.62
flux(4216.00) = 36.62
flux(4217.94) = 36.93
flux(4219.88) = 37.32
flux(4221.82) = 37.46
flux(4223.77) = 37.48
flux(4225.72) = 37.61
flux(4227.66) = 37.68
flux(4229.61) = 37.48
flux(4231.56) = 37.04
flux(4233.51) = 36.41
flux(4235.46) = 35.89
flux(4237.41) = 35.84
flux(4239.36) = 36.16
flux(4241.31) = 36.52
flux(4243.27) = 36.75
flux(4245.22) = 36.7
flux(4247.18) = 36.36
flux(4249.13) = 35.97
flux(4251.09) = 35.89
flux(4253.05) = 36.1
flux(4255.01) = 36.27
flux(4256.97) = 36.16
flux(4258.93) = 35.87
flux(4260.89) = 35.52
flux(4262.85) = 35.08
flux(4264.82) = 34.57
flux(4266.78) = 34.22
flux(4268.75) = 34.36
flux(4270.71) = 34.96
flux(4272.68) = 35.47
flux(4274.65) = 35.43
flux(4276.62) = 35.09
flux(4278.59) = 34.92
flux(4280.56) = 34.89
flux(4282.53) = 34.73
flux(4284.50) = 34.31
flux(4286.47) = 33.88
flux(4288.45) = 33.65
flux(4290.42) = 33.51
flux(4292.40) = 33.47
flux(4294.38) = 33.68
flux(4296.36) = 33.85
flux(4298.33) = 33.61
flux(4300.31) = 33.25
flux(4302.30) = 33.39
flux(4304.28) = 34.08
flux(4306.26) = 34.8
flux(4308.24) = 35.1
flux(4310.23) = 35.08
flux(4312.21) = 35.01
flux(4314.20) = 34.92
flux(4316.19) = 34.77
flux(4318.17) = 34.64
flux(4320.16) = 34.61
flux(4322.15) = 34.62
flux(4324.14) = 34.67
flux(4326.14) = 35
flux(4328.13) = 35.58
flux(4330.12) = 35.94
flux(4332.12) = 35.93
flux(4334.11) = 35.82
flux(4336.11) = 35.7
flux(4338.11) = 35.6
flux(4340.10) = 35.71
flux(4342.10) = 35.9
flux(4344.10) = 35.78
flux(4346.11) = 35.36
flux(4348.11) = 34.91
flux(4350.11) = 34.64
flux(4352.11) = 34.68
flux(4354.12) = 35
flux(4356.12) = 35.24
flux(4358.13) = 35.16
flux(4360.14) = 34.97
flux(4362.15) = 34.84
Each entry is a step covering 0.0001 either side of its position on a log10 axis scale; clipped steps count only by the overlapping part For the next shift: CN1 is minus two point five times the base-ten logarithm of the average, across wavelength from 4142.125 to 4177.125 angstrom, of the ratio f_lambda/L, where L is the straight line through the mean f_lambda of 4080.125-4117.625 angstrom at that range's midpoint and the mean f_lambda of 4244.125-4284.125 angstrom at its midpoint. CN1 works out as -0.06 mag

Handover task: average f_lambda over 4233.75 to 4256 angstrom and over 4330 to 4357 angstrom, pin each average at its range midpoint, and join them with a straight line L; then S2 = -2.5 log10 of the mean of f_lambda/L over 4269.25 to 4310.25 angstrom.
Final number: 0.05 mag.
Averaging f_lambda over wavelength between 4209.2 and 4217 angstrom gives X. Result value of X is 36.7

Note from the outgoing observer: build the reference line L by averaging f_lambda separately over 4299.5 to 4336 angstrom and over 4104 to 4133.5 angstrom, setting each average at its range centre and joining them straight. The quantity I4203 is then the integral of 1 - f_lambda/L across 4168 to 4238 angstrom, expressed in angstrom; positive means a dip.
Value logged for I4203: -3.2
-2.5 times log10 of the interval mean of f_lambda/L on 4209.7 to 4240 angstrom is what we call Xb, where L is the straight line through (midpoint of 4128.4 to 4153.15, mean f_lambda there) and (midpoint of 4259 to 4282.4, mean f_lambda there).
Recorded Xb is -0.06 mag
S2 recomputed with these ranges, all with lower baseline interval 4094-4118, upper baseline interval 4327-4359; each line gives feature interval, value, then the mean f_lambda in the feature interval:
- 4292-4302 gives 0.056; 33.5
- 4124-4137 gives 0.003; 34.8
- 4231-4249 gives -0.036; 36.4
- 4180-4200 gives -0.027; 35.9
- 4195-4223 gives -0.052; 36.8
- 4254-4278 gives 0.000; 35.2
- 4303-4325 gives 0.019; 34.8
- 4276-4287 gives 0.019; 34.7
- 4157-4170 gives -0.033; 36.1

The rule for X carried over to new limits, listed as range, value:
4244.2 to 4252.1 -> 36.2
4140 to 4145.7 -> 35.2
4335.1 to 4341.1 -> 35.7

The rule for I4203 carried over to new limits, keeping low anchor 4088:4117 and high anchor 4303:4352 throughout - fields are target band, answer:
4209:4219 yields -0.6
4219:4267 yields -2.3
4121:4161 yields -1.2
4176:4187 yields -0.4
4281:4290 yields 0.2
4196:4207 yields -0.7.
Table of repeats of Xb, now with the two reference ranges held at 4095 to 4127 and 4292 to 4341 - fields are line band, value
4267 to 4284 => 0.00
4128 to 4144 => 0.00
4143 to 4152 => -0.02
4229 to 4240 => -0.05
